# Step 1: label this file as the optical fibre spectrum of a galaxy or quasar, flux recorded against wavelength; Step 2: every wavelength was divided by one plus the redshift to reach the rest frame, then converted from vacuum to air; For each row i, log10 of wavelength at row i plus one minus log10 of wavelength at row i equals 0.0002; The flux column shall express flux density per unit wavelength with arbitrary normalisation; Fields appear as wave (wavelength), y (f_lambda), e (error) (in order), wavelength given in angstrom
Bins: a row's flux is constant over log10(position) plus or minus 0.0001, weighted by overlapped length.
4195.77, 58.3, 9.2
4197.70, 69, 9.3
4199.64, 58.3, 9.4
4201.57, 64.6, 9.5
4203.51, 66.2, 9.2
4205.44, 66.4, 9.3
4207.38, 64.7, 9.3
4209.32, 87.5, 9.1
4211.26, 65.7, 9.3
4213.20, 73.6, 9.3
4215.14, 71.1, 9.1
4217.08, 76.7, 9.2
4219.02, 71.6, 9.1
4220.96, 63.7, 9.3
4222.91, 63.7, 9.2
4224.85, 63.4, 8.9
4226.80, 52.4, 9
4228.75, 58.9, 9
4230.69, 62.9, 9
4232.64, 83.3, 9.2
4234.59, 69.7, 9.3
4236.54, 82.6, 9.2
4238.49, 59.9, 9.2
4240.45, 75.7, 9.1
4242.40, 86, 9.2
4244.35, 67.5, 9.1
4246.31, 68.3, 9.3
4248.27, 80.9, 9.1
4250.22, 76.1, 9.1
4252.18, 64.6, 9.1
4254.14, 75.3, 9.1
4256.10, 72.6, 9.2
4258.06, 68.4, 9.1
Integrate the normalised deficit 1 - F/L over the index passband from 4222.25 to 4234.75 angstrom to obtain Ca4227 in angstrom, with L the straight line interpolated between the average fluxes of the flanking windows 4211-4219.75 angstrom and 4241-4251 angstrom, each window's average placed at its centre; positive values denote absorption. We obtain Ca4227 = 1.6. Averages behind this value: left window 72.3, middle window 64.6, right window 75.8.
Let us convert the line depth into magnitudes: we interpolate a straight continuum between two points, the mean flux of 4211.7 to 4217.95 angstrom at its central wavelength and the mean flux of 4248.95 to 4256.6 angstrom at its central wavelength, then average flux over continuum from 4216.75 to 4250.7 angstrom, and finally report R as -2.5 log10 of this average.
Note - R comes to 0.04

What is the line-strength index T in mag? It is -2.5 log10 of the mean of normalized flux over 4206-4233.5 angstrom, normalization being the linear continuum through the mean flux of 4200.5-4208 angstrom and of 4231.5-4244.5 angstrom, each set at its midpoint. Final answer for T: 0.02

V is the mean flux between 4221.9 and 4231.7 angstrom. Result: 60.3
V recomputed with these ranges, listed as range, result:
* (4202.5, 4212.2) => 70.1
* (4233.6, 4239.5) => 70.7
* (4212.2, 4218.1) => 73.8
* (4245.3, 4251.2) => 75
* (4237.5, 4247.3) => 71.4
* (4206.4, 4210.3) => 75.9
